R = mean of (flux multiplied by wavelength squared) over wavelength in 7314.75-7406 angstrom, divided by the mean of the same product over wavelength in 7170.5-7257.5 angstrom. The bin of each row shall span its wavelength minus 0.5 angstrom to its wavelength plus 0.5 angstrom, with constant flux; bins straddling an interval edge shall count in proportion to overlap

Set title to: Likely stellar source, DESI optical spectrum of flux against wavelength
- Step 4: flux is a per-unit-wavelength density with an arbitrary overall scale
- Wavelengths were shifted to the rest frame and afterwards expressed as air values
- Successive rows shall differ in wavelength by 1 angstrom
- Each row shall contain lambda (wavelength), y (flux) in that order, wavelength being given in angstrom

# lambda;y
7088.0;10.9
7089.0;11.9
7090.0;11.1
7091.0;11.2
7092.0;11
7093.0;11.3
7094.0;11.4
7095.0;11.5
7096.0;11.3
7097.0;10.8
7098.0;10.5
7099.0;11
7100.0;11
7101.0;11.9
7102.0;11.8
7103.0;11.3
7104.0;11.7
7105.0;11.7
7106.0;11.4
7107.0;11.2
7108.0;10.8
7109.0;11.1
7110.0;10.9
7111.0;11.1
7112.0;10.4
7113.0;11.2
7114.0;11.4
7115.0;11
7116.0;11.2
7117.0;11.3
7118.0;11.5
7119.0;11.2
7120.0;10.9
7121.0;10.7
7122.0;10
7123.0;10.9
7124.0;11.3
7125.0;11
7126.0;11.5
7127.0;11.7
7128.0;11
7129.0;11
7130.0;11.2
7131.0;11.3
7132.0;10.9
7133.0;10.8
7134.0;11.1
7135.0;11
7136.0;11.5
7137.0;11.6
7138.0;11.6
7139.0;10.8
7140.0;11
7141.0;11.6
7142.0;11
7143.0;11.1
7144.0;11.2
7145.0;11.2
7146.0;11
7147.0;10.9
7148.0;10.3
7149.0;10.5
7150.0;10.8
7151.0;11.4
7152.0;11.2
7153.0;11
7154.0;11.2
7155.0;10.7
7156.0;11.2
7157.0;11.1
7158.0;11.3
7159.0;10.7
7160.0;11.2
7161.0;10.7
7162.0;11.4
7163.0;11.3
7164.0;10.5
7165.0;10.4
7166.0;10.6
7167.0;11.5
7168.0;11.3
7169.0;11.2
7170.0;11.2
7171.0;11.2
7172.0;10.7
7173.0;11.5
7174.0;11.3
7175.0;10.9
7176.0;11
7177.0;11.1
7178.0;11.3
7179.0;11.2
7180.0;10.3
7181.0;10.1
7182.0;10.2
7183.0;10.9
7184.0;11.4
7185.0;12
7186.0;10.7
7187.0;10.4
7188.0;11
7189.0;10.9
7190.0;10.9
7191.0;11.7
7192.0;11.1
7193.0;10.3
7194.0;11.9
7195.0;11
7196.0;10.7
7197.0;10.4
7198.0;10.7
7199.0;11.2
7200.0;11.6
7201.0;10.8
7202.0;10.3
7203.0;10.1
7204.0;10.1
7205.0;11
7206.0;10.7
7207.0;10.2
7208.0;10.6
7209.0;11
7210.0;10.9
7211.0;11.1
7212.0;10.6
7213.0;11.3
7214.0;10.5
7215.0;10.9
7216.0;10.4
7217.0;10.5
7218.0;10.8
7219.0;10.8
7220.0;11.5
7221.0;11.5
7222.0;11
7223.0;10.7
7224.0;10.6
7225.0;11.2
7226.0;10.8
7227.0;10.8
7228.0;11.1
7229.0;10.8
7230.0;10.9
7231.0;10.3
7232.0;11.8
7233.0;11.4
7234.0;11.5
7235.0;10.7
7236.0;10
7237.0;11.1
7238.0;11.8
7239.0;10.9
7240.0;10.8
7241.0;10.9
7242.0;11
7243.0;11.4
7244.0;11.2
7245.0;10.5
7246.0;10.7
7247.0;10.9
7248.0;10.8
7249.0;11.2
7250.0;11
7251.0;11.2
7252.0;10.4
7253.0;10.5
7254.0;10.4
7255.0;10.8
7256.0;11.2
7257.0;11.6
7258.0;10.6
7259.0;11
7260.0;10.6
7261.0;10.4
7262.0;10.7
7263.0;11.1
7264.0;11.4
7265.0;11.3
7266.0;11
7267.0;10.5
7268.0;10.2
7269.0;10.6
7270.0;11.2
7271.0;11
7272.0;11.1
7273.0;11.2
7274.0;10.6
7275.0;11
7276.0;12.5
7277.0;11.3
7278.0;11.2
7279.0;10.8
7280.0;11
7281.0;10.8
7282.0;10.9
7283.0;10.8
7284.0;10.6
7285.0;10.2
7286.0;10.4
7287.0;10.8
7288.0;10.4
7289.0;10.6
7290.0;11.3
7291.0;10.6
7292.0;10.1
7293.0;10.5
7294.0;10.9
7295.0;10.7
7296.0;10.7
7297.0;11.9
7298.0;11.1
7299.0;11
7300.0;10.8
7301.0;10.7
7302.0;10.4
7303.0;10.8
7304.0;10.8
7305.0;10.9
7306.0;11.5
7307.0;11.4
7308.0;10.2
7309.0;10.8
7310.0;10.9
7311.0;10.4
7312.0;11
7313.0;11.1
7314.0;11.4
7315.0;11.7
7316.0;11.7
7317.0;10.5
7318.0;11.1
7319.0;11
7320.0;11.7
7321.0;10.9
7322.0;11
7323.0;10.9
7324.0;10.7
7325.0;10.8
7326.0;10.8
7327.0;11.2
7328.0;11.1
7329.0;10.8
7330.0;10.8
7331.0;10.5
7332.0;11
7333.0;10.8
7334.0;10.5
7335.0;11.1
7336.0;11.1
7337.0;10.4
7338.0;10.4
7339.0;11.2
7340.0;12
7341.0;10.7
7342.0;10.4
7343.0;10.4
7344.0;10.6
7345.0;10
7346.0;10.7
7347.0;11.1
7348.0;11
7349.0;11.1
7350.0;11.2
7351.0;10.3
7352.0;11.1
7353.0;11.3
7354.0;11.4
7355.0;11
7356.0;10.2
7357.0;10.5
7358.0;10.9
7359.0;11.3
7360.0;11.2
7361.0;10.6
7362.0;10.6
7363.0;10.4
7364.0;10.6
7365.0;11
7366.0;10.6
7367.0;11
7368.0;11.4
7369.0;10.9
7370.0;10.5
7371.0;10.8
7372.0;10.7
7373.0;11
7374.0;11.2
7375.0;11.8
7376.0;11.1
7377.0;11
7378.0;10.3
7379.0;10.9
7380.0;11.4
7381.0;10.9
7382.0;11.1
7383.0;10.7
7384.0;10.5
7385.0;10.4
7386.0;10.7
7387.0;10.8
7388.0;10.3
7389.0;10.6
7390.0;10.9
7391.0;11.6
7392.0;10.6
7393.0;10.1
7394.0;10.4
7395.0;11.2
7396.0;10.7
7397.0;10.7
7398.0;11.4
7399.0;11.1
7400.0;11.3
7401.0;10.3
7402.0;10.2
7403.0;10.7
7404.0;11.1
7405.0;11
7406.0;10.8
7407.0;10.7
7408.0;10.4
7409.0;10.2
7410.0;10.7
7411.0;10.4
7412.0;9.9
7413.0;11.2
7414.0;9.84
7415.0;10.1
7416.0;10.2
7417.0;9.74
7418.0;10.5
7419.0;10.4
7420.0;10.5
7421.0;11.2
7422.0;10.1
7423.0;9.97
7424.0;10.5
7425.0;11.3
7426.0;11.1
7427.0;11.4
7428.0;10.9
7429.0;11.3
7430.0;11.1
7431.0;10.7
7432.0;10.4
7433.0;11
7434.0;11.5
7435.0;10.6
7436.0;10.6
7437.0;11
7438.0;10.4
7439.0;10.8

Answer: 1.04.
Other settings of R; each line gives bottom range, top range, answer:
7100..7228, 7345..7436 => 1.04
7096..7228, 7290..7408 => 1.04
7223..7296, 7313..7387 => 1.03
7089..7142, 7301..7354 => 1.04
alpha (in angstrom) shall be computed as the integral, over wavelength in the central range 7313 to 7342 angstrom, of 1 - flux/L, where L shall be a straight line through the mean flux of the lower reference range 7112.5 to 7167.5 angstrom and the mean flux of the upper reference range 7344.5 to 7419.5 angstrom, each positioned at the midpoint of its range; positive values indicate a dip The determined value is -0.4 angstrom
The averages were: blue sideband 11.1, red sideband 10.8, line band 11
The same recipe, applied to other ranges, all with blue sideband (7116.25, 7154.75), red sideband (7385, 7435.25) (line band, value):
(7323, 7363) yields -0.20 angstrom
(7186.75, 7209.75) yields 0.37 angstrom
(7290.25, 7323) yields -0.34 angstrom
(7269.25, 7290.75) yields -0.11 angstrom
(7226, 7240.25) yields -0.06 angstrom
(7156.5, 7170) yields 0.02 angstrom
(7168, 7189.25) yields 0.07 angstrom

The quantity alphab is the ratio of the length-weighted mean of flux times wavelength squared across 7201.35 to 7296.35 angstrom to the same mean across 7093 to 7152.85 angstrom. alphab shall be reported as 1.01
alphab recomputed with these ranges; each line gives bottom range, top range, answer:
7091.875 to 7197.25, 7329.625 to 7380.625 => 1.04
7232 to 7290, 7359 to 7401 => 1.03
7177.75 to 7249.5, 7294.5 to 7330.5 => 1.04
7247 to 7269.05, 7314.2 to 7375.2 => 1.03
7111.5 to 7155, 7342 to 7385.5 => 1.04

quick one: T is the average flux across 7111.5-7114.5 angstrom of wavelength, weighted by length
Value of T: 11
